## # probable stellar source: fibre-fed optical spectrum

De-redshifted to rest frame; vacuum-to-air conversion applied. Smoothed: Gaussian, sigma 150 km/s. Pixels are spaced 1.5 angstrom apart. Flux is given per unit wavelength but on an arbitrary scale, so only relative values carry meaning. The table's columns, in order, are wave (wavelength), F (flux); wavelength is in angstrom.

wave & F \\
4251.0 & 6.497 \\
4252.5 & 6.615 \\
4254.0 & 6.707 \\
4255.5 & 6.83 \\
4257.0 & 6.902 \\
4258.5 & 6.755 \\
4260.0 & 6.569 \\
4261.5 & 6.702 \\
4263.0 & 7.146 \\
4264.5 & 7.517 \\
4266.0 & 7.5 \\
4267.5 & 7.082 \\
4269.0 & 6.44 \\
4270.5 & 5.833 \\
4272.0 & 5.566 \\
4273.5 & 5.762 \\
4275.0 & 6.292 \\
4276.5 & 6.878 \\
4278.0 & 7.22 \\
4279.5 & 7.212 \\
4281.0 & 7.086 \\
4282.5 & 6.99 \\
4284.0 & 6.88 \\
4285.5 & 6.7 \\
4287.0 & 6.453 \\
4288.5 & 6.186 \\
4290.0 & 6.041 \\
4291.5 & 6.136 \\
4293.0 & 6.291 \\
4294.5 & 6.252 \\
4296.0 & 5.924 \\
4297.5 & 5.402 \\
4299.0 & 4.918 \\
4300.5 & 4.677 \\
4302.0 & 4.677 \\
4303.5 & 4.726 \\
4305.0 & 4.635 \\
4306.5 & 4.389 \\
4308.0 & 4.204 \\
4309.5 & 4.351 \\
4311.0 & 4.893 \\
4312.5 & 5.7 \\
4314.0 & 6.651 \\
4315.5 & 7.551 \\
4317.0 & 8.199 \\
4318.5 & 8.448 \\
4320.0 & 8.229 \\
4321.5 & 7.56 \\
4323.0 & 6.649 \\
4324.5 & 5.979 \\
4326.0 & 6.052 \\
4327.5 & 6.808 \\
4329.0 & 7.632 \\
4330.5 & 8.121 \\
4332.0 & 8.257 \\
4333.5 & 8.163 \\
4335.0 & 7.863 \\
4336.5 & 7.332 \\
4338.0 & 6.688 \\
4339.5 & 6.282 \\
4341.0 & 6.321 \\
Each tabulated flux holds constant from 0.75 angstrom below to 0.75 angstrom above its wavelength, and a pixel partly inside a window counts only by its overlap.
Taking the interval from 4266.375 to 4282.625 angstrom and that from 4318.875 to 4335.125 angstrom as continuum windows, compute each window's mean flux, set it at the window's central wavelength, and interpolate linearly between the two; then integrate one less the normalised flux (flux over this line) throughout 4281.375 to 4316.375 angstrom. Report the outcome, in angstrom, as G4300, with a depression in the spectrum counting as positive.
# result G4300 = 6.26 angstrom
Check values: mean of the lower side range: 6.58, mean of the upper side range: 7.4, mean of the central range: 5.7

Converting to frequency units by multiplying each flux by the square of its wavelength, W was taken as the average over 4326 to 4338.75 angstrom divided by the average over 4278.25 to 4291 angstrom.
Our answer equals 1.15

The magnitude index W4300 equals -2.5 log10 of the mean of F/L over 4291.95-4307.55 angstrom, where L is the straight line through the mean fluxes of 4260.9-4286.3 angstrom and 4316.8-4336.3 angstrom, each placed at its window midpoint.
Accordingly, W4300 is 0.34 mag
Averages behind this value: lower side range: 6.75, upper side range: 7.51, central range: 5.19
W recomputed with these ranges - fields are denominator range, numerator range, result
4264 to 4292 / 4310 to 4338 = 1.11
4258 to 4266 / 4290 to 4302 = 0.82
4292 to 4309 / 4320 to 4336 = 1.46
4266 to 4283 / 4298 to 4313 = 0.72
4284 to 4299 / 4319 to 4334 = 1.22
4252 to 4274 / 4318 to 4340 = 1.13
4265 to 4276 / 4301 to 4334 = 1.03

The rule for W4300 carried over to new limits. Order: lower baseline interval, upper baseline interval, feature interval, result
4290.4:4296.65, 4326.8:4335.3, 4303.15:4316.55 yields 0.28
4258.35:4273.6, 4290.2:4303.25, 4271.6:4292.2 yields -0.08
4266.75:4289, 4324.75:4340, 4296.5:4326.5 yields 0.19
